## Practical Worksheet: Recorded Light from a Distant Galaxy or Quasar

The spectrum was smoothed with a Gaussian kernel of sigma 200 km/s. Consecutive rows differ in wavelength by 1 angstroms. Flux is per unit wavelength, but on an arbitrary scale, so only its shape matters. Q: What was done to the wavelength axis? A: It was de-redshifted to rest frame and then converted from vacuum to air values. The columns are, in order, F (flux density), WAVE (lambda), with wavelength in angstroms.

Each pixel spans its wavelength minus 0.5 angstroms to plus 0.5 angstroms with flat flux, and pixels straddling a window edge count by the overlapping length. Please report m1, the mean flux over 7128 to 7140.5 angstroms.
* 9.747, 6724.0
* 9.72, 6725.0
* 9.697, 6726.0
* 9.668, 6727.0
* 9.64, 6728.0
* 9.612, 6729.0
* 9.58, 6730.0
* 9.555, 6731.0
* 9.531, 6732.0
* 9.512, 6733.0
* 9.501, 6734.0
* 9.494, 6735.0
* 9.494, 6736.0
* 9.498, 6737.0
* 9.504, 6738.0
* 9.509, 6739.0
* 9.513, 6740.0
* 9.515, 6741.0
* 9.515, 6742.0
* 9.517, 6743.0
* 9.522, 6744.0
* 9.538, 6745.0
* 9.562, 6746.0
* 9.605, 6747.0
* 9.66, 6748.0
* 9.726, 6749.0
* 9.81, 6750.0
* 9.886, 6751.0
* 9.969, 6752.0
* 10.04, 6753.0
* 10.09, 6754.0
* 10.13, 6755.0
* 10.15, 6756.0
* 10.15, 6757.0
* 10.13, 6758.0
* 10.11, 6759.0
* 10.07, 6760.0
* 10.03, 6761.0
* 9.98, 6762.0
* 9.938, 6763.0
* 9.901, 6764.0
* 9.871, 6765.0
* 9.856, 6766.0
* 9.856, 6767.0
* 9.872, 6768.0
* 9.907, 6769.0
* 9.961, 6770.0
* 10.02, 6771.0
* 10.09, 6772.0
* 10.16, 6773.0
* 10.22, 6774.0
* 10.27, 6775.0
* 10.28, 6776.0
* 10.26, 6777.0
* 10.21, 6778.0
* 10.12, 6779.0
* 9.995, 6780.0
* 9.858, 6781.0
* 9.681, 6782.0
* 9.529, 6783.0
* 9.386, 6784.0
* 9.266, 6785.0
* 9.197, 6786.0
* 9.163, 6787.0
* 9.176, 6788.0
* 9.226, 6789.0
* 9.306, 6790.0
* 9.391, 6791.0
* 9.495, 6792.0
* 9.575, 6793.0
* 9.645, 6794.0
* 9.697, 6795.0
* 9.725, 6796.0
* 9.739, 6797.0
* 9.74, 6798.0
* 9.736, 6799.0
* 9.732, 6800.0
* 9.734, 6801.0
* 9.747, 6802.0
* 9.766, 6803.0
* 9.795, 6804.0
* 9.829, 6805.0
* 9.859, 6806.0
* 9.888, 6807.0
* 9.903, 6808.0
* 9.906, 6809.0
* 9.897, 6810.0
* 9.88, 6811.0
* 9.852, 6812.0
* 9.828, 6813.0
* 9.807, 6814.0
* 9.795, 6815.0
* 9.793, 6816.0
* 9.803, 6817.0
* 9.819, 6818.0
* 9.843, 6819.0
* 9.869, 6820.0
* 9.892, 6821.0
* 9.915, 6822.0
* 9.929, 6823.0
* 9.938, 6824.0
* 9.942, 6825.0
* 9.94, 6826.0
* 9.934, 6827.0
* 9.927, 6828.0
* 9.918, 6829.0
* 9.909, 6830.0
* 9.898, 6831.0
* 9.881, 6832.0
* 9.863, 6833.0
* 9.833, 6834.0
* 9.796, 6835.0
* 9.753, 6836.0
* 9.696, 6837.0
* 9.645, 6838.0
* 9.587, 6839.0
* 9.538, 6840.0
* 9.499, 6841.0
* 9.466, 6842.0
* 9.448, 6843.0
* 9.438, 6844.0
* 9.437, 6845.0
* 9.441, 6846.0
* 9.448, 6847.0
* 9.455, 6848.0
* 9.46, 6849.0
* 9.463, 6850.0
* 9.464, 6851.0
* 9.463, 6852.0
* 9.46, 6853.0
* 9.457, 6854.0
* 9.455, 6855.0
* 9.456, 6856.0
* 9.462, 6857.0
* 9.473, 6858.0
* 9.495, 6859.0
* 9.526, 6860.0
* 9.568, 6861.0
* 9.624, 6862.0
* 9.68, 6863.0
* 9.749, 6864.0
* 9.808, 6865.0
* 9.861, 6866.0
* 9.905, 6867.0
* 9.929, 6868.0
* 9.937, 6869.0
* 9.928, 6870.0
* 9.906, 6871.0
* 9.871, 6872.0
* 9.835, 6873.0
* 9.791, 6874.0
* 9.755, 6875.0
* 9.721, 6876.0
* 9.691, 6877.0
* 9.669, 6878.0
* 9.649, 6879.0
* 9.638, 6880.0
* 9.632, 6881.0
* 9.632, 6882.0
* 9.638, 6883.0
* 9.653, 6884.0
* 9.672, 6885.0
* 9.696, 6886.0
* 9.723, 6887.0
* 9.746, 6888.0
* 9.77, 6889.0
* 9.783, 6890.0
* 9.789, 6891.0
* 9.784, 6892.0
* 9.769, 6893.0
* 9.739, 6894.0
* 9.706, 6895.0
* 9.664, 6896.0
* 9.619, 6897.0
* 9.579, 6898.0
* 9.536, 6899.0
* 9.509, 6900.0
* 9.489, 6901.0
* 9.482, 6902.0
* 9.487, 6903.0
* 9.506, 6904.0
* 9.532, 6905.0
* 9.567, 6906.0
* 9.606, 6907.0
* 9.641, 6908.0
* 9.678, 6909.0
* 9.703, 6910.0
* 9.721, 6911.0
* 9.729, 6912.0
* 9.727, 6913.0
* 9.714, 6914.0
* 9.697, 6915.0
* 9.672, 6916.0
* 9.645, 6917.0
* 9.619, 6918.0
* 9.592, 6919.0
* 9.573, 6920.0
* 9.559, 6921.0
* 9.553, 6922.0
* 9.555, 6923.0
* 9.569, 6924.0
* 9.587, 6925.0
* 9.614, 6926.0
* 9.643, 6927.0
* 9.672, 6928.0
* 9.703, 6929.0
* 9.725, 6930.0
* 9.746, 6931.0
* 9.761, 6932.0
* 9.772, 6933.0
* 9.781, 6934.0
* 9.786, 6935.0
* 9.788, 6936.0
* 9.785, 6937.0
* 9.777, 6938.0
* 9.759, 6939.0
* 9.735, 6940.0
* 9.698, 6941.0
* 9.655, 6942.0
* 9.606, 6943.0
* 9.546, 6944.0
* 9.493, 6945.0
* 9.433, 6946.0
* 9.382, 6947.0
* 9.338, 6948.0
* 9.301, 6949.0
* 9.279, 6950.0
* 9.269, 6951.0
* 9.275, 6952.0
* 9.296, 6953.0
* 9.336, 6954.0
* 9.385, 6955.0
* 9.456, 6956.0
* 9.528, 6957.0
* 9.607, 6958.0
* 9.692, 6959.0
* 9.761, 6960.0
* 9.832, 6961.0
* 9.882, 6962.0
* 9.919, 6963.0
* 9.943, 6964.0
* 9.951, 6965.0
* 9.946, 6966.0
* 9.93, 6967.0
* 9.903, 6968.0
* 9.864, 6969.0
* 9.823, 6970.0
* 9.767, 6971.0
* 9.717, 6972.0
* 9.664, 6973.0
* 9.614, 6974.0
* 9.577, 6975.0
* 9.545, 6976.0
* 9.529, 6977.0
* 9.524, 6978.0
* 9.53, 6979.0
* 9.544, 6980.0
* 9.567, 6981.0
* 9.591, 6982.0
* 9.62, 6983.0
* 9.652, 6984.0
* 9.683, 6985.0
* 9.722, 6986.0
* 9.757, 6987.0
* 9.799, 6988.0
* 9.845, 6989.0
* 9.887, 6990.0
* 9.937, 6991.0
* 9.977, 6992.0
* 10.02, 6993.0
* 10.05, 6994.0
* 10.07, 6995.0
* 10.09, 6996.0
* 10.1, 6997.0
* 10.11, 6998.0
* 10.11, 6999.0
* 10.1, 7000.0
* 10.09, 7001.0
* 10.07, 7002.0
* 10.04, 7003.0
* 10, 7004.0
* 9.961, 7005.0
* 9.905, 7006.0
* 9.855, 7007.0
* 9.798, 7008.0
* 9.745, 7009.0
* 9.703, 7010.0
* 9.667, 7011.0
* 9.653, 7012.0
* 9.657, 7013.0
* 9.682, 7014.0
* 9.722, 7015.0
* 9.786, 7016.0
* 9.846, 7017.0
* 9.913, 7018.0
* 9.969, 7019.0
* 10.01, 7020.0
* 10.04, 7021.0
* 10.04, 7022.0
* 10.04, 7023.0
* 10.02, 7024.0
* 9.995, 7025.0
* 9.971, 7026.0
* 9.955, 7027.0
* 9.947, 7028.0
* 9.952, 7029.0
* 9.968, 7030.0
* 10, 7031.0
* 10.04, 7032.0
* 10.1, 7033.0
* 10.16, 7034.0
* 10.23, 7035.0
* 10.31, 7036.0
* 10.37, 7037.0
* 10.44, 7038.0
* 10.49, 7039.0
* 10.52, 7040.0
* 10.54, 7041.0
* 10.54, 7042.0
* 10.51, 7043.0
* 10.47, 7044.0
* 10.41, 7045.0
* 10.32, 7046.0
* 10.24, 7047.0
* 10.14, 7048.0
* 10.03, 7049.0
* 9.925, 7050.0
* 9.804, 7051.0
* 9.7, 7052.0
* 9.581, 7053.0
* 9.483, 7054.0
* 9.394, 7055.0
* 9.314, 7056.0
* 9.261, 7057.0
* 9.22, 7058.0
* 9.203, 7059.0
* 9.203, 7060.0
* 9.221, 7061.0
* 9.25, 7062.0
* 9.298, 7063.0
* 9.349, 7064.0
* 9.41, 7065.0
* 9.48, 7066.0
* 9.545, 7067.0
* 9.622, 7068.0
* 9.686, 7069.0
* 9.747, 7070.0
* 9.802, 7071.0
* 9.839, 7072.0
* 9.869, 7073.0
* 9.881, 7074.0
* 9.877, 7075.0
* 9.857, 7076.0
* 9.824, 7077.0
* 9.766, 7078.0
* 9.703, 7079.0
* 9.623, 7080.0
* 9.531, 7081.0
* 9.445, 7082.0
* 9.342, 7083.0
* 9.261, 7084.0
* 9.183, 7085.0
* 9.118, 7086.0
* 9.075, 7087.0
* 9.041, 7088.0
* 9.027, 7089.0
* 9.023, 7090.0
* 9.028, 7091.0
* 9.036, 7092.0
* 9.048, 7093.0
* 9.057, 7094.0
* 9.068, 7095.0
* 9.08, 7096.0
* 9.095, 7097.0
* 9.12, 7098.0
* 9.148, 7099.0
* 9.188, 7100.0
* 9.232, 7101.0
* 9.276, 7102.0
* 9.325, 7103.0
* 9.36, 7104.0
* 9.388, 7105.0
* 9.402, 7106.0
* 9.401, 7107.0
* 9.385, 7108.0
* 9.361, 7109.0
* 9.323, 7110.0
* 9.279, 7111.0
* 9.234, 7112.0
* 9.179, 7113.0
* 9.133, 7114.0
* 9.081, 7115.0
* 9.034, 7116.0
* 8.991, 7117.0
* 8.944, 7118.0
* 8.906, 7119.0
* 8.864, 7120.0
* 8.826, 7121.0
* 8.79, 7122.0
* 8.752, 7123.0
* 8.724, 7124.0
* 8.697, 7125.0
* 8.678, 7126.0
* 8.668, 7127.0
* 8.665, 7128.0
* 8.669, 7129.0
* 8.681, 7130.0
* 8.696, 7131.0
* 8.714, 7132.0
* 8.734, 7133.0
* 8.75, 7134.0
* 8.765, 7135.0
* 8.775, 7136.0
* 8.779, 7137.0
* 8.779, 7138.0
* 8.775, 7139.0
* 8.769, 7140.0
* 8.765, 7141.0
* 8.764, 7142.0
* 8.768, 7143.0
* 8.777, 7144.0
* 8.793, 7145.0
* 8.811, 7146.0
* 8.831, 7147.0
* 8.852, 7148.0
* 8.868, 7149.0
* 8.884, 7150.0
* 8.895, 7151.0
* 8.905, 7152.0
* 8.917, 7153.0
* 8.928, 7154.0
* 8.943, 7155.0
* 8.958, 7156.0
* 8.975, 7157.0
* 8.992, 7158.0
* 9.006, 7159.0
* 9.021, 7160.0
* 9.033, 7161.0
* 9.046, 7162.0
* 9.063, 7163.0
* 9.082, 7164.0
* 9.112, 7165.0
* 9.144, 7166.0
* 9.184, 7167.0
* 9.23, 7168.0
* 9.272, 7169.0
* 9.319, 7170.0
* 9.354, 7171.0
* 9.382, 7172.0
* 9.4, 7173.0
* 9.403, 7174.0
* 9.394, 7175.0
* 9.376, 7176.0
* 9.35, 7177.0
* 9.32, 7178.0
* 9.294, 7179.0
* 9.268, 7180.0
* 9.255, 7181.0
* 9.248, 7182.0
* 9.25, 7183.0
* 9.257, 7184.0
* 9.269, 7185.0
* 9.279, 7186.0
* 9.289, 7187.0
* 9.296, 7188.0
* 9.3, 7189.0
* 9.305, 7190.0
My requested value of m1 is 8.74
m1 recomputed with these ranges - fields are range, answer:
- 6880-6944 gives 9.66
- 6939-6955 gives 9.45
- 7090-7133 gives 9.03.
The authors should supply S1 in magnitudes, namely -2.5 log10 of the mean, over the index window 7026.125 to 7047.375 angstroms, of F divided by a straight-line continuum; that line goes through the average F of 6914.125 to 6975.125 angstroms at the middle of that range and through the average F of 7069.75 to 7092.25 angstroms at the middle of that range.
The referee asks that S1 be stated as -0.08 mag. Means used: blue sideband 9.65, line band 10.3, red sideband 9.48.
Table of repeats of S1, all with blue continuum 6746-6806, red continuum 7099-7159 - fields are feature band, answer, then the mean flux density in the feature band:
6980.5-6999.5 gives -0.07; 9.87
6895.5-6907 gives 0.00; 9.55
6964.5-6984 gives -0.04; 9.69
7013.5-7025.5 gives -0.08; 9.92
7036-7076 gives -0.08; 9.83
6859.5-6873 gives -0.02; 9.79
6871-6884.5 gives -0.02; 9.71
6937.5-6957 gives -0.01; 9.48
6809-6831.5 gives -0.02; 9.88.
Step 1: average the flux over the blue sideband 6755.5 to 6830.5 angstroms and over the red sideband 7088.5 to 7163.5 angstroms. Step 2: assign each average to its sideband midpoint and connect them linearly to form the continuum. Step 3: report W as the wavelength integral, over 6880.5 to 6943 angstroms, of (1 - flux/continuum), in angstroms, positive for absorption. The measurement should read -0.9 angstroms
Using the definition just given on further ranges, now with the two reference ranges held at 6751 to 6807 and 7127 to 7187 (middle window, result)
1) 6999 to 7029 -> -1.9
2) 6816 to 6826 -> -0.1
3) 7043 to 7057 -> -1.0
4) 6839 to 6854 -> 0.3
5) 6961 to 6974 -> -0.6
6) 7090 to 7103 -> 0.0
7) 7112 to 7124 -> 0.2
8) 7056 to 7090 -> -1.0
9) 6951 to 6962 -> -0.1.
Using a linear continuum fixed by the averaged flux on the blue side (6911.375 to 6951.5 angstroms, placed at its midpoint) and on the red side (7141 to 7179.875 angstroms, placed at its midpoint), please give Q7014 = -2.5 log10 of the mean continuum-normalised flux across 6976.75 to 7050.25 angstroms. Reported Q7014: -0.063 mag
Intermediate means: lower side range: 9.62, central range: 9.98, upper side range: 9.07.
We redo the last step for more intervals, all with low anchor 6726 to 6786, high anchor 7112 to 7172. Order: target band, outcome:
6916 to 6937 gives -0.03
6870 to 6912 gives -0.02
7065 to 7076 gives -0.08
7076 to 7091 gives -0.04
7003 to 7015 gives -0.07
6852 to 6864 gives 0.01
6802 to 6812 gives -0.02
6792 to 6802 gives 0.00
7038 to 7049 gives -0.14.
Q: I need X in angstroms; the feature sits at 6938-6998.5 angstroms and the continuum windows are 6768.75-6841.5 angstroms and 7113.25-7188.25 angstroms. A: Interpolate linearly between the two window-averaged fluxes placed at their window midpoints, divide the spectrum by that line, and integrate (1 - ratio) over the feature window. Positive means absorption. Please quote -1.78 angstroms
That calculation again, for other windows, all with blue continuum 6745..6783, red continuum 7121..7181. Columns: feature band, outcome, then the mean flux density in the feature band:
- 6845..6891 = 0.2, 9.65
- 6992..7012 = -1.3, 9.96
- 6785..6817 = 0.7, 9.67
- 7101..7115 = -0.4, 9.3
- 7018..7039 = -1.8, 10.1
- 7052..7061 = -0.1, 9.35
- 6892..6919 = -0.1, 9.63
